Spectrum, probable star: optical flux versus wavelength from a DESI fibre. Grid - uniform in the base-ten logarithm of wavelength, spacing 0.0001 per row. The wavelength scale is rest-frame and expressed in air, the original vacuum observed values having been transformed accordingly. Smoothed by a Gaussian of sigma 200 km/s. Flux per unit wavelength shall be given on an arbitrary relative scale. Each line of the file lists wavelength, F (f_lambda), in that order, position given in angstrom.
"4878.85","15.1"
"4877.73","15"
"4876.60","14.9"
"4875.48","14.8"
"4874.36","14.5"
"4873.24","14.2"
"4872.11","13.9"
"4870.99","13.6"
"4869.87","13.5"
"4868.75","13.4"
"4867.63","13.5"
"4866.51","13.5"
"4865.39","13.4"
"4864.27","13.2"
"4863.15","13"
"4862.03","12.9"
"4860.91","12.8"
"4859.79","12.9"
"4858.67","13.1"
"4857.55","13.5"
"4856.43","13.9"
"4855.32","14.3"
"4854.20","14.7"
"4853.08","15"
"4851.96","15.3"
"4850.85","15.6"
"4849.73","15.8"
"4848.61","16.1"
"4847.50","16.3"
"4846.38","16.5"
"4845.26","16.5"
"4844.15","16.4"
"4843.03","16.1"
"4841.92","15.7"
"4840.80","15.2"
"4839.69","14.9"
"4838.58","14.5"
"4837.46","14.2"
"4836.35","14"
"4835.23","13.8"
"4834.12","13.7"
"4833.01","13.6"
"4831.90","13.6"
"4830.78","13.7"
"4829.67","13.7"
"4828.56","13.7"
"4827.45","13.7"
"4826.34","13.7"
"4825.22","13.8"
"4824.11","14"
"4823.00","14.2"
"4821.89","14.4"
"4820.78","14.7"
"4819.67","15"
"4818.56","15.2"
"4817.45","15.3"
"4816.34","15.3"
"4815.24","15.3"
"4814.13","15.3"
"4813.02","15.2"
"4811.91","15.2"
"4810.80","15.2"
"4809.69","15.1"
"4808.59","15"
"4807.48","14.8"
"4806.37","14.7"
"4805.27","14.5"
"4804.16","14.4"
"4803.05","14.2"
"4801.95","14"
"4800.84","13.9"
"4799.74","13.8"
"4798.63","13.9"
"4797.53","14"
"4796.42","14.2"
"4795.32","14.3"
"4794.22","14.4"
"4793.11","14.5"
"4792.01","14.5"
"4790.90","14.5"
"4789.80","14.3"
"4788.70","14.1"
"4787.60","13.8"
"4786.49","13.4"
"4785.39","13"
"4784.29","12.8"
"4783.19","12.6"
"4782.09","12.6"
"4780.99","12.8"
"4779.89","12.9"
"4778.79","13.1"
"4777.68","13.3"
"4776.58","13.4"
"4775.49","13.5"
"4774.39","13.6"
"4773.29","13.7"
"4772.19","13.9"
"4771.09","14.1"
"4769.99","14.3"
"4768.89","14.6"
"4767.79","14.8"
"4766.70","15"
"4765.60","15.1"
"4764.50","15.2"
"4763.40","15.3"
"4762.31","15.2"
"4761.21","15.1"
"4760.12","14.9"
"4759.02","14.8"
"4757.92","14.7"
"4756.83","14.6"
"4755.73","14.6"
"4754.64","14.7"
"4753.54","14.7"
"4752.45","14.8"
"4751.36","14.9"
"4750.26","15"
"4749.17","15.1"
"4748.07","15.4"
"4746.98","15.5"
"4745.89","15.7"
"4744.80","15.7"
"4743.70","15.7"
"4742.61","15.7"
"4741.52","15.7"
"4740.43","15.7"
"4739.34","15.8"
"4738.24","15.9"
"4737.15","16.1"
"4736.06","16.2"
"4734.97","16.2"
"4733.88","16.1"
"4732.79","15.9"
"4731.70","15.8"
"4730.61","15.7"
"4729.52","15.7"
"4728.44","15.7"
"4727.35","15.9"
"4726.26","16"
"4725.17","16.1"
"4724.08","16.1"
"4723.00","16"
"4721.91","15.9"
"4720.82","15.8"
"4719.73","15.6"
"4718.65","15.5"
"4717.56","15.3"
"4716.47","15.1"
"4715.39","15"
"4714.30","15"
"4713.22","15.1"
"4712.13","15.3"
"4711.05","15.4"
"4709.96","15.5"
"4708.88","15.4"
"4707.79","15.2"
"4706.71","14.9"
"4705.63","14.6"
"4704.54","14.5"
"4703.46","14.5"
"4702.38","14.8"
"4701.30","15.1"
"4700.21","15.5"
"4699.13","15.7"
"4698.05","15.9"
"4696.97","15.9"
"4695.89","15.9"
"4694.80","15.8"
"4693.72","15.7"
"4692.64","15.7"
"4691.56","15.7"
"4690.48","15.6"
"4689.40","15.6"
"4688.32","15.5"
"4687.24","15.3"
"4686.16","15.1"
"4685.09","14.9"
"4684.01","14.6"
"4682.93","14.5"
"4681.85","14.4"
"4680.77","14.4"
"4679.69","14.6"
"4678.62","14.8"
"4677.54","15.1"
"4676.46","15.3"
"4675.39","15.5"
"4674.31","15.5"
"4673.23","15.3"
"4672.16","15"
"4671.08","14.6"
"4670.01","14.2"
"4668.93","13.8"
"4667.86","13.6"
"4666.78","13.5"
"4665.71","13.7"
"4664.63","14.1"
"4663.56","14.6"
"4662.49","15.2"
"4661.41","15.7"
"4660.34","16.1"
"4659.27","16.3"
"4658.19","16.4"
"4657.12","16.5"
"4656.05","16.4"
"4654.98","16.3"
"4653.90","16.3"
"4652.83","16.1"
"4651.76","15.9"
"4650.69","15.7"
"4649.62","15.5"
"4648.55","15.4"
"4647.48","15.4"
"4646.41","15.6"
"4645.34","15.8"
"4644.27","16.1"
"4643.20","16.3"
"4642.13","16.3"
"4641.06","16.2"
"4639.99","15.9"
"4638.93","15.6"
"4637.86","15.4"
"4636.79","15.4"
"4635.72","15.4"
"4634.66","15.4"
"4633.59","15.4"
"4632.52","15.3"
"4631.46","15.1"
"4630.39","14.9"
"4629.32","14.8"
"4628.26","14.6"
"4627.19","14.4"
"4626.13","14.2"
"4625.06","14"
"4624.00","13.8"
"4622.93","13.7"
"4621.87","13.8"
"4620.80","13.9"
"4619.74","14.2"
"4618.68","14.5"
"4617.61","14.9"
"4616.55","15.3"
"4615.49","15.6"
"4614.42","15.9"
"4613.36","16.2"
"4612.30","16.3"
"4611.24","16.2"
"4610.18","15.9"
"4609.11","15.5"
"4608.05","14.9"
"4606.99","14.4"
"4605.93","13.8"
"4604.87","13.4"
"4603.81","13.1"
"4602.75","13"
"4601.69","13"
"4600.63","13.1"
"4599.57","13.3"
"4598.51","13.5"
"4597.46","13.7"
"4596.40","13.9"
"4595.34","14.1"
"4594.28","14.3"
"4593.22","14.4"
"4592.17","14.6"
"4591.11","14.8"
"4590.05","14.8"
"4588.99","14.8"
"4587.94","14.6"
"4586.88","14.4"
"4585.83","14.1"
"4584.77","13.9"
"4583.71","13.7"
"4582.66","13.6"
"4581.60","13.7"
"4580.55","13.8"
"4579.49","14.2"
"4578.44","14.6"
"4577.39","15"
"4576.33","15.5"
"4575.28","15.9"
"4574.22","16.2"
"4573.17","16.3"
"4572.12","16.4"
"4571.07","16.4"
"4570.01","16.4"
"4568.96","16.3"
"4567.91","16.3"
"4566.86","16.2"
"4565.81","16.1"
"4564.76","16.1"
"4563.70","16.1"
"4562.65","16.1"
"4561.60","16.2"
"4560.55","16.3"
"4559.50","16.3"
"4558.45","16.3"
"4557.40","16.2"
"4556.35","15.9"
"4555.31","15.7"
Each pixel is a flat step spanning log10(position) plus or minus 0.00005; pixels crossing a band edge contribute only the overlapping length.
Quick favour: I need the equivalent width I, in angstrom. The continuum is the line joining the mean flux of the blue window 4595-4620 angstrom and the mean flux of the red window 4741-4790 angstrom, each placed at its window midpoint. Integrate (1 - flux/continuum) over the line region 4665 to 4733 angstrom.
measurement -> -3.7 angstrom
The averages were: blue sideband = 14.5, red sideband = 14.4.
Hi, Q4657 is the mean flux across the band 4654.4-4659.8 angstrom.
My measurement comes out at 16.4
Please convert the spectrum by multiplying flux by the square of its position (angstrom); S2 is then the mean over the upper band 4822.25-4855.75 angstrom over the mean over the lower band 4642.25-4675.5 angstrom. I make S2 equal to 1.0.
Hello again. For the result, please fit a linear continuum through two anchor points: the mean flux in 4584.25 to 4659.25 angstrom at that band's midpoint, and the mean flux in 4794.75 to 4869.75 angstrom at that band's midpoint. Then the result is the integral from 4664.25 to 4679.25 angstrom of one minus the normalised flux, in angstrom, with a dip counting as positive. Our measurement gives 0.3 angstrom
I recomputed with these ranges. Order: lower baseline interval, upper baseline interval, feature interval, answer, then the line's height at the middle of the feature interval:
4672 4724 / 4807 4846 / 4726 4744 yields -0.92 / 15.1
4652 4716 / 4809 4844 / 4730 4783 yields 0.16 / 14.9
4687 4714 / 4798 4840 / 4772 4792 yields 1.73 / 14.7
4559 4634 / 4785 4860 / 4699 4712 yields -0.33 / 14.7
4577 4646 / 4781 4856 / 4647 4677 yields -1.34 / 14.6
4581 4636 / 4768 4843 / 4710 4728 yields -1.60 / 14.3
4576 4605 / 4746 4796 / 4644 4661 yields -2.26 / 14.1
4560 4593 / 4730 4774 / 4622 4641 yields 0.41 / 15.2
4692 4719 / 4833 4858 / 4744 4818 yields 3.64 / 15.2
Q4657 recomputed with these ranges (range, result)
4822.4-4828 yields 13.9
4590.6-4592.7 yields 14.7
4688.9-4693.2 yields 15.7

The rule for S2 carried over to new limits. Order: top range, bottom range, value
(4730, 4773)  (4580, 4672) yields 1.08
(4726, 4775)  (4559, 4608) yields 1.10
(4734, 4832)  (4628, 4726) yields 0.99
